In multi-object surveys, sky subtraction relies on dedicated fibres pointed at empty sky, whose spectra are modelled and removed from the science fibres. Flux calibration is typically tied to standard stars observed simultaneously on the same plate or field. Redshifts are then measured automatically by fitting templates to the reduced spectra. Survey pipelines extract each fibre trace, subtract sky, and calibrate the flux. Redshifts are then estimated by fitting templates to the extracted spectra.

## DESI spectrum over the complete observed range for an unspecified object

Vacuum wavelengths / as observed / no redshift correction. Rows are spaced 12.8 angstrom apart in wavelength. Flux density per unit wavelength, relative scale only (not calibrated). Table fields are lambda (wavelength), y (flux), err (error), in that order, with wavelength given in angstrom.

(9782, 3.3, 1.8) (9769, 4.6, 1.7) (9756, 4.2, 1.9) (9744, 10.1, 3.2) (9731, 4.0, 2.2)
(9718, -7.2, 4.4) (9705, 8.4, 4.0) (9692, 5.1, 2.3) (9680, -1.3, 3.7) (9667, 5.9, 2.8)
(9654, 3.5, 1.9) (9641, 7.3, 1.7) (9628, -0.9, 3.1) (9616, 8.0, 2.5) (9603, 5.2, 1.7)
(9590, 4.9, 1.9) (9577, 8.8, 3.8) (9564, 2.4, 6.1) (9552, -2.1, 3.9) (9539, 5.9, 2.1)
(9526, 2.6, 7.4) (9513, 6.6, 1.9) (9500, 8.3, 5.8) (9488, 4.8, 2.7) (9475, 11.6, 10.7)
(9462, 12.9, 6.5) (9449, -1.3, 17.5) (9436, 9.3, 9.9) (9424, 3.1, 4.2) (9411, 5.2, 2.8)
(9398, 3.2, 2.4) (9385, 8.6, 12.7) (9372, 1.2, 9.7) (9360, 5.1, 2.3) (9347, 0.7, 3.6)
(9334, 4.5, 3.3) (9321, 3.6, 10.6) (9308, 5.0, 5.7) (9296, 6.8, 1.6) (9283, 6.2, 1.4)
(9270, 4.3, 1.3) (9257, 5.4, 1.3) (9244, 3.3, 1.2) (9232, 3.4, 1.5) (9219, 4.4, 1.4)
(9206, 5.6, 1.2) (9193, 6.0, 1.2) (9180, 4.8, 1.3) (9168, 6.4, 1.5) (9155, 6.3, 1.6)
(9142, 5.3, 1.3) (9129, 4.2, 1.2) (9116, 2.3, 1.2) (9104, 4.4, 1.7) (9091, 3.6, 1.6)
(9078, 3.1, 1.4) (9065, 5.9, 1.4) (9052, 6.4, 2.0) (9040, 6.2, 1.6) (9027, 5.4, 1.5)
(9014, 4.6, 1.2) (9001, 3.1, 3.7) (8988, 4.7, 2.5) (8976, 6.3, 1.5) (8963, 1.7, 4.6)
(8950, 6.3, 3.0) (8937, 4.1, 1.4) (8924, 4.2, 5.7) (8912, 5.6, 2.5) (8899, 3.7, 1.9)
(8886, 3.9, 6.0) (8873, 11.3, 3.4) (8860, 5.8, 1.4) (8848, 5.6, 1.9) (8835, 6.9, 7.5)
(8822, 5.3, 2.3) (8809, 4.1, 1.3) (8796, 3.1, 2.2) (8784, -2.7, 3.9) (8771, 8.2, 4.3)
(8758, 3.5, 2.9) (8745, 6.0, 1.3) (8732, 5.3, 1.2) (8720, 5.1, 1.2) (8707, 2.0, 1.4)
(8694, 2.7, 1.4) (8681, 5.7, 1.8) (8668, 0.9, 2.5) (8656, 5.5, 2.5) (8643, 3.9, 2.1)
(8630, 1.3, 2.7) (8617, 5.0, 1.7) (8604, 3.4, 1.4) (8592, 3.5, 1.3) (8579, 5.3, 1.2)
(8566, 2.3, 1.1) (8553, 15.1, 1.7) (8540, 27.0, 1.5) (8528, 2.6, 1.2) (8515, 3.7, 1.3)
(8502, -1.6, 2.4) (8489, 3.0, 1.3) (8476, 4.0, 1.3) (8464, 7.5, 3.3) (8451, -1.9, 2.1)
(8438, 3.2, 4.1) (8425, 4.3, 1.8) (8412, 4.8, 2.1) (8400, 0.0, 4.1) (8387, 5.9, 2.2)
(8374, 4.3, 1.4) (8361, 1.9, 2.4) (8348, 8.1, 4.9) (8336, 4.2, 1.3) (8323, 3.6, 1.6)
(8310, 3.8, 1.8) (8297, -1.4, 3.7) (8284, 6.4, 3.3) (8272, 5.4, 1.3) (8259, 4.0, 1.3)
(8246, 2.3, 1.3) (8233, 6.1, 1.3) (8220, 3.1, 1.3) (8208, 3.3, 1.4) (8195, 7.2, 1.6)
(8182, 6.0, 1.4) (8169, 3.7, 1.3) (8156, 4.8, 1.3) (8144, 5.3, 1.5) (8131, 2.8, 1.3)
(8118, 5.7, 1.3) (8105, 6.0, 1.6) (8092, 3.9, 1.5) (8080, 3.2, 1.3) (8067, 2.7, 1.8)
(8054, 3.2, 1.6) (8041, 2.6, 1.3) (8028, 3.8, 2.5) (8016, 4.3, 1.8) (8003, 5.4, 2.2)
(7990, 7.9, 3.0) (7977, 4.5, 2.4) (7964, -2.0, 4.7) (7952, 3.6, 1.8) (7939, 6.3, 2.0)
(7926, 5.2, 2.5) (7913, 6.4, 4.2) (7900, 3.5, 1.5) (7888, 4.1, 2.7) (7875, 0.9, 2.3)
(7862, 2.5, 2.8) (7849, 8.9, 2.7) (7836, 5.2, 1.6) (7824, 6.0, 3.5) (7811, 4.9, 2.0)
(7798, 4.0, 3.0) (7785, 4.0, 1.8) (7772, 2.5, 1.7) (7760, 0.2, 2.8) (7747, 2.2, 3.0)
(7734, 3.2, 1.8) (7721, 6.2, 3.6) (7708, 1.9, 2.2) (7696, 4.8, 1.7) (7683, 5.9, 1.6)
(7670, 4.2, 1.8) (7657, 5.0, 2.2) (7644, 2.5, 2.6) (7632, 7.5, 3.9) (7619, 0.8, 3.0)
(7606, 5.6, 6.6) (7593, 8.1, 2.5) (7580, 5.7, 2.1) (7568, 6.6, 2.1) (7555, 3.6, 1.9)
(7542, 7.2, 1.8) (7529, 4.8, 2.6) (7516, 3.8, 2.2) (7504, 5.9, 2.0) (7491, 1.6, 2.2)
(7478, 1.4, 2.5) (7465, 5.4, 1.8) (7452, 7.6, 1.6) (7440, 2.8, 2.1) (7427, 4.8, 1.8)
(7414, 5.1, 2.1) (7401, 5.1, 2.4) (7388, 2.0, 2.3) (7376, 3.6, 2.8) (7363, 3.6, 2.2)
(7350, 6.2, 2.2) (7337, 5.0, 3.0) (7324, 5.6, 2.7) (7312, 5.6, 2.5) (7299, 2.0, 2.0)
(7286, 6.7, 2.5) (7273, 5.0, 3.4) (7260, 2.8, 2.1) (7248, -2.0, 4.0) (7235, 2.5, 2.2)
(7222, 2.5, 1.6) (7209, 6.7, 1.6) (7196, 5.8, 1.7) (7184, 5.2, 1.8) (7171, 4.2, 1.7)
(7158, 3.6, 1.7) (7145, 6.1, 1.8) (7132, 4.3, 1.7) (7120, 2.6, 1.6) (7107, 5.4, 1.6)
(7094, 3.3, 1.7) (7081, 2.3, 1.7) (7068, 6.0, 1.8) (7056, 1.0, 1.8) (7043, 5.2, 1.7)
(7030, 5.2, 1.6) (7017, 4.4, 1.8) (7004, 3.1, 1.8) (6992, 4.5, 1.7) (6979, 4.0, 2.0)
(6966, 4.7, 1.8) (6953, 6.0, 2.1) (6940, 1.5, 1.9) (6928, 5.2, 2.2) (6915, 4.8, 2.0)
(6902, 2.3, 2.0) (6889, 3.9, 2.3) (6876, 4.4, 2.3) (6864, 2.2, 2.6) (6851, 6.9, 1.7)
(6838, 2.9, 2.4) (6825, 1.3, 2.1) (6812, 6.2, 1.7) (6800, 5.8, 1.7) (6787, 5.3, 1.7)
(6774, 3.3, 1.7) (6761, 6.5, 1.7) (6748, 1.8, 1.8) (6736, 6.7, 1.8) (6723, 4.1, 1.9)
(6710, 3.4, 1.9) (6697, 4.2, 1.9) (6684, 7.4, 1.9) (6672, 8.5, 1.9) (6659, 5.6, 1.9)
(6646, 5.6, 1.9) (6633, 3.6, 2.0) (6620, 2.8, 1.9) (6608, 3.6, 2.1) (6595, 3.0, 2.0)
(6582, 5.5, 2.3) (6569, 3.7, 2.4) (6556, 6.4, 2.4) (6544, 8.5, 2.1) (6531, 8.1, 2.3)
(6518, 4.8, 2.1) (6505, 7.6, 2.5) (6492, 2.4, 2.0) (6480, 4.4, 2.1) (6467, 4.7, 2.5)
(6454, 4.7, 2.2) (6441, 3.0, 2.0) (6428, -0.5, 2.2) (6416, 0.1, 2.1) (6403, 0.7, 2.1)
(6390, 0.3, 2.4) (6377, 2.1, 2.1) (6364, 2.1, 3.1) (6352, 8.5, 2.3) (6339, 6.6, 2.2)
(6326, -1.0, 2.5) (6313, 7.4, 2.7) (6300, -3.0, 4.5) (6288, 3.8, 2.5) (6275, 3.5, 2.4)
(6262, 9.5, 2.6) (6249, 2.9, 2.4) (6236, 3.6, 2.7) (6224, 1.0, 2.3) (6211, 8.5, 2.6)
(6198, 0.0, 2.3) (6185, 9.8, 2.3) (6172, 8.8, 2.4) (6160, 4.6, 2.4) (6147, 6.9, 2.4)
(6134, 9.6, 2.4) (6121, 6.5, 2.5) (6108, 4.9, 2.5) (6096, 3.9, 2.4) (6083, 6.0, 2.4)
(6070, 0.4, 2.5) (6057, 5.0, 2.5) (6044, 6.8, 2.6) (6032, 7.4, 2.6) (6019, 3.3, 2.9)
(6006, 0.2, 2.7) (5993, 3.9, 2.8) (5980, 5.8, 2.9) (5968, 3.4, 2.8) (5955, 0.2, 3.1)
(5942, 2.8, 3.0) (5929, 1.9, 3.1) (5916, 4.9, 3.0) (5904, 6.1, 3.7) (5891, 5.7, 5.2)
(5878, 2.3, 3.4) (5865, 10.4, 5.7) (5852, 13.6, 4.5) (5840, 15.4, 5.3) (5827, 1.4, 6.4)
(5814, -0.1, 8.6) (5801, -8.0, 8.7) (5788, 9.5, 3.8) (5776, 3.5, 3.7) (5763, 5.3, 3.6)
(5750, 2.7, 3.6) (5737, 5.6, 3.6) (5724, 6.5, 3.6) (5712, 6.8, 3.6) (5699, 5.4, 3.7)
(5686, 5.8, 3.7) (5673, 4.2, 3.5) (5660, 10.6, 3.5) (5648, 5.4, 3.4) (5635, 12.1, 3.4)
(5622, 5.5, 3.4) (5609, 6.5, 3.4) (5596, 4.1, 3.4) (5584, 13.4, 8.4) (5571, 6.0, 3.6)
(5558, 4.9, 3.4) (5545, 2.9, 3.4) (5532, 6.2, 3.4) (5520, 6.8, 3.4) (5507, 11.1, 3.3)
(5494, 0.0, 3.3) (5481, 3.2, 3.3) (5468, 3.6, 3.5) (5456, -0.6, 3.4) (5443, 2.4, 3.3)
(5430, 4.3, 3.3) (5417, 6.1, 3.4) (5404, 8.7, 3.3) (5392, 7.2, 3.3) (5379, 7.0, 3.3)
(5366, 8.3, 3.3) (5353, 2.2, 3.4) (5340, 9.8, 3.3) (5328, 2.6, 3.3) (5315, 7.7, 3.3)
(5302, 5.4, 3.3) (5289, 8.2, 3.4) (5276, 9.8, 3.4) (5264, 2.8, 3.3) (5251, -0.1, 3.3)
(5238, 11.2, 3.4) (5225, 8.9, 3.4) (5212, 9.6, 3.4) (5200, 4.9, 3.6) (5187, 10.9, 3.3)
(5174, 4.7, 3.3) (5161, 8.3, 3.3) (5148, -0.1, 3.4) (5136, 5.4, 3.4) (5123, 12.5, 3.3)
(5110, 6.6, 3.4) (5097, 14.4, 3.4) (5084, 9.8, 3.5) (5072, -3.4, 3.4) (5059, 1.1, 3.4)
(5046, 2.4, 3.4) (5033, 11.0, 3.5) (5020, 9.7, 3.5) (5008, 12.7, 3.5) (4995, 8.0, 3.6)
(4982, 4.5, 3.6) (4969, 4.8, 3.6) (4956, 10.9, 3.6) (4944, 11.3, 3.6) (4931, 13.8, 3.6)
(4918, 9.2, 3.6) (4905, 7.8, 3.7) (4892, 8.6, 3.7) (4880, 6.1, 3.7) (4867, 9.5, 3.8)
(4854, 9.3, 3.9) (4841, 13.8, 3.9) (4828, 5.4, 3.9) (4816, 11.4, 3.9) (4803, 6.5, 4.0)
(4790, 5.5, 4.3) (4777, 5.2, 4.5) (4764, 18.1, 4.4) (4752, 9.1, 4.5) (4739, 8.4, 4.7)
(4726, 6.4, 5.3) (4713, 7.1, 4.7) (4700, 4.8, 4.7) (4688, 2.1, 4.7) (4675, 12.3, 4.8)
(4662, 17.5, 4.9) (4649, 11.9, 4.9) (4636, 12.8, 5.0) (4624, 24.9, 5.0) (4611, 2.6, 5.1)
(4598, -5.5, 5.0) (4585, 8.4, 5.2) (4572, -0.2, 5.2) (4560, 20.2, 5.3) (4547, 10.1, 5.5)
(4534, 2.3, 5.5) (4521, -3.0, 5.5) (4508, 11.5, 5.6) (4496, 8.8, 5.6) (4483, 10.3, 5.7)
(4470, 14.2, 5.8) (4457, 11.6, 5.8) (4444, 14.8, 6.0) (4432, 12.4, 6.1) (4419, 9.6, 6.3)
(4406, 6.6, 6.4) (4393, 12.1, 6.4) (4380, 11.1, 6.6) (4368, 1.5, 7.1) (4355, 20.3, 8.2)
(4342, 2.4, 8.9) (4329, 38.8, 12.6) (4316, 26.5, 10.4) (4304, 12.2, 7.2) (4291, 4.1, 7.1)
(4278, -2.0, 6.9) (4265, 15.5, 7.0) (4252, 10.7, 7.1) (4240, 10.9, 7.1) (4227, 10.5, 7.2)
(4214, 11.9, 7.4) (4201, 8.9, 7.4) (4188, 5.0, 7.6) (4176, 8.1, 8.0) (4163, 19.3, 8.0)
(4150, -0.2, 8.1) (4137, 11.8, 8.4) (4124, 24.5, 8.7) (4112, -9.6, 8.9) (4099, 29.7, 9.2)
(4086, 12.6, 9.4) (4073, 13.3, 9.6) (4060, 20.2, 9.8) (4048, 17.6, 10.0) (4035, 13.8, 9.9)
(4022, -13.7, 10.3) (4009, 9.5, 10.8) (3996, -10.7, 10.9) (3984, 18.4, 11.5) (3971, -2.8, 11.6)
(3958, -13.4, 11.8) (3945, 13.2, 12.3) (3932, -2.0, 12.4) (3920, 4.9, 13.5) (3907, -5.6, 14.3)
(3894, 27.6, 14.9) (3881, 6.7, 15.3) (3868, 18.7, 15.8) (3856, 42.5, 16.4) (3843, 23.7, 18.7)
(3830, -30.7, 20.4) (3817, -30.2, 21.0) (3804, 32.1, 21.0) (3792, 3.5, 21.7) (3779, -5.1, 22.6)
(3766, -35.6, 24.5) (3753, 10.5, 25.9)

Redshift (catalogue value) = 1.292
